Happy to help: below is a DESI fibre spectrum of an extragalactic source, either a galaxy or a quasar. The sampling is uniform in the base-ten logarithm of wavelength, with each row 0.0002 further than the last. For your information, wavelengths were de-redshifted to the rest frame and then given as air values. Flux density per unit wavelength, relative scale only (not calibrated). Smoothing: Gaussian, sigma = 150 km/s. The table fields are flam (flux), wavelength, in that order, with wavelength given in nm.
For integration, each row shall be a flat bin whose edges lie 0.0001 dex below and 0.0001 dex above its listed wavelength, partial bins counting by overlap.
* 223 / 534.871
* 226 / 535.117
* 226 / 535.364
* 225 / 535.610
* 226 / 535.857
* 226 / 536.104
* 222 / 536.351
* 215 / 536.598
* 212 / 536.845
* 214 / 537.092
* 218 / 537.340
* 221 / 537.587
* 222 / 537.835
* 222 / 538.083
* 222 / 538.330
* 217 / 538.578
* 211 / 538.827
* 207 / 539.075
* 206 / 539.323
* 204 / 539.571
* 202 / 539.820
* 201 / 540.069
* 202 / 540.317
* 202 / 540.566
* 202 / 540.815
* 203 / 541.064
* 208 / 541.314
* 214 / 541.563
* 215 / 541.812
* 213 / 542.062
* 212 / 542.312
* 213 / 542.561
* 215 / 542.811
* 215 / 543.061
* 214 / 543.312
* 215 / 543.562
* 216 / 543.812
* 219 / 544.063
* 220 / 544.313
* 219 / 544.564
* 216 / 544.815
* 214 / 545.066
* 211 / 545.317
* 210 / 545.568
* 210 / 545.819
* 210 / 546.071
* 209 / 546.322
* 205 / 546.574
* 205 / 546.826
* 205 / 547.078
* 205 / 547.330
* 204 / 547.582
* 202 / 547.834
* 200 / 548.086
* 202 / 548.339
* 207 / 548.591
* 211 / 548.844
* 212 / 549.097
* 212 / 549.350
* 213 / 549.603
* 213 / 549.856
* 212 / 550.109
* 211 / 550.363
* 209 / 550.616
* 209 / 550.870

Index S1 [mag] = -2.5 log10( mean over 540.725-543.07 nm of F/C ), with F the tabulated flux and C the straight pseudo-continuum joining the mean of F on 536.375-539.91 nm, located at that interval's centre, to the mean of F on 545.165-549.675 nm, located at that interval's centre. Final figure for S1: 0.00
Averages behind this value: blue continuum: 214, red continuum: 207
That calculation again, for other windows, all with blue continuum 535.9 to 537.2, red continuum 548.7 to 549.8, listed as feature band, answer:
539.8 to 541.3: 0.07 mag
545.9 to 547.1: 0.03 mag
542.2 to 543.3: 0.01 mag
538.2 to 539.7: 0.03 mag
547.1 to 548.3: 0.05 mag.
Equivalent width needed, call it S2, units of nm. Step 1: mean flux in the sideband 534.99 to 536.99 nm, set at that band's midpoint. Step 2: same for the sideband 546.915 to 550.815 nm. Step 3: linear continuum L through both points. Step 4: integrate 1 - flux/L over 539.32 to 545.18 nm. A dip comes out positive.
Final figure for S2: 0.12 nm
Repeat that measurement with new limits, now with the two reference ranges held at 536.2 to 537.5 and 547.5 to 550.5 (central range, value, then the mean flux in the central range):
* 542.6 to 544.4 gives -0.03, 216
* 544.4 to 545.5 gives -0.02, 215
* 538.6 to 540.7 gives 0.10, 205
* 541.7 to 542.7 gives 0.00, 213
